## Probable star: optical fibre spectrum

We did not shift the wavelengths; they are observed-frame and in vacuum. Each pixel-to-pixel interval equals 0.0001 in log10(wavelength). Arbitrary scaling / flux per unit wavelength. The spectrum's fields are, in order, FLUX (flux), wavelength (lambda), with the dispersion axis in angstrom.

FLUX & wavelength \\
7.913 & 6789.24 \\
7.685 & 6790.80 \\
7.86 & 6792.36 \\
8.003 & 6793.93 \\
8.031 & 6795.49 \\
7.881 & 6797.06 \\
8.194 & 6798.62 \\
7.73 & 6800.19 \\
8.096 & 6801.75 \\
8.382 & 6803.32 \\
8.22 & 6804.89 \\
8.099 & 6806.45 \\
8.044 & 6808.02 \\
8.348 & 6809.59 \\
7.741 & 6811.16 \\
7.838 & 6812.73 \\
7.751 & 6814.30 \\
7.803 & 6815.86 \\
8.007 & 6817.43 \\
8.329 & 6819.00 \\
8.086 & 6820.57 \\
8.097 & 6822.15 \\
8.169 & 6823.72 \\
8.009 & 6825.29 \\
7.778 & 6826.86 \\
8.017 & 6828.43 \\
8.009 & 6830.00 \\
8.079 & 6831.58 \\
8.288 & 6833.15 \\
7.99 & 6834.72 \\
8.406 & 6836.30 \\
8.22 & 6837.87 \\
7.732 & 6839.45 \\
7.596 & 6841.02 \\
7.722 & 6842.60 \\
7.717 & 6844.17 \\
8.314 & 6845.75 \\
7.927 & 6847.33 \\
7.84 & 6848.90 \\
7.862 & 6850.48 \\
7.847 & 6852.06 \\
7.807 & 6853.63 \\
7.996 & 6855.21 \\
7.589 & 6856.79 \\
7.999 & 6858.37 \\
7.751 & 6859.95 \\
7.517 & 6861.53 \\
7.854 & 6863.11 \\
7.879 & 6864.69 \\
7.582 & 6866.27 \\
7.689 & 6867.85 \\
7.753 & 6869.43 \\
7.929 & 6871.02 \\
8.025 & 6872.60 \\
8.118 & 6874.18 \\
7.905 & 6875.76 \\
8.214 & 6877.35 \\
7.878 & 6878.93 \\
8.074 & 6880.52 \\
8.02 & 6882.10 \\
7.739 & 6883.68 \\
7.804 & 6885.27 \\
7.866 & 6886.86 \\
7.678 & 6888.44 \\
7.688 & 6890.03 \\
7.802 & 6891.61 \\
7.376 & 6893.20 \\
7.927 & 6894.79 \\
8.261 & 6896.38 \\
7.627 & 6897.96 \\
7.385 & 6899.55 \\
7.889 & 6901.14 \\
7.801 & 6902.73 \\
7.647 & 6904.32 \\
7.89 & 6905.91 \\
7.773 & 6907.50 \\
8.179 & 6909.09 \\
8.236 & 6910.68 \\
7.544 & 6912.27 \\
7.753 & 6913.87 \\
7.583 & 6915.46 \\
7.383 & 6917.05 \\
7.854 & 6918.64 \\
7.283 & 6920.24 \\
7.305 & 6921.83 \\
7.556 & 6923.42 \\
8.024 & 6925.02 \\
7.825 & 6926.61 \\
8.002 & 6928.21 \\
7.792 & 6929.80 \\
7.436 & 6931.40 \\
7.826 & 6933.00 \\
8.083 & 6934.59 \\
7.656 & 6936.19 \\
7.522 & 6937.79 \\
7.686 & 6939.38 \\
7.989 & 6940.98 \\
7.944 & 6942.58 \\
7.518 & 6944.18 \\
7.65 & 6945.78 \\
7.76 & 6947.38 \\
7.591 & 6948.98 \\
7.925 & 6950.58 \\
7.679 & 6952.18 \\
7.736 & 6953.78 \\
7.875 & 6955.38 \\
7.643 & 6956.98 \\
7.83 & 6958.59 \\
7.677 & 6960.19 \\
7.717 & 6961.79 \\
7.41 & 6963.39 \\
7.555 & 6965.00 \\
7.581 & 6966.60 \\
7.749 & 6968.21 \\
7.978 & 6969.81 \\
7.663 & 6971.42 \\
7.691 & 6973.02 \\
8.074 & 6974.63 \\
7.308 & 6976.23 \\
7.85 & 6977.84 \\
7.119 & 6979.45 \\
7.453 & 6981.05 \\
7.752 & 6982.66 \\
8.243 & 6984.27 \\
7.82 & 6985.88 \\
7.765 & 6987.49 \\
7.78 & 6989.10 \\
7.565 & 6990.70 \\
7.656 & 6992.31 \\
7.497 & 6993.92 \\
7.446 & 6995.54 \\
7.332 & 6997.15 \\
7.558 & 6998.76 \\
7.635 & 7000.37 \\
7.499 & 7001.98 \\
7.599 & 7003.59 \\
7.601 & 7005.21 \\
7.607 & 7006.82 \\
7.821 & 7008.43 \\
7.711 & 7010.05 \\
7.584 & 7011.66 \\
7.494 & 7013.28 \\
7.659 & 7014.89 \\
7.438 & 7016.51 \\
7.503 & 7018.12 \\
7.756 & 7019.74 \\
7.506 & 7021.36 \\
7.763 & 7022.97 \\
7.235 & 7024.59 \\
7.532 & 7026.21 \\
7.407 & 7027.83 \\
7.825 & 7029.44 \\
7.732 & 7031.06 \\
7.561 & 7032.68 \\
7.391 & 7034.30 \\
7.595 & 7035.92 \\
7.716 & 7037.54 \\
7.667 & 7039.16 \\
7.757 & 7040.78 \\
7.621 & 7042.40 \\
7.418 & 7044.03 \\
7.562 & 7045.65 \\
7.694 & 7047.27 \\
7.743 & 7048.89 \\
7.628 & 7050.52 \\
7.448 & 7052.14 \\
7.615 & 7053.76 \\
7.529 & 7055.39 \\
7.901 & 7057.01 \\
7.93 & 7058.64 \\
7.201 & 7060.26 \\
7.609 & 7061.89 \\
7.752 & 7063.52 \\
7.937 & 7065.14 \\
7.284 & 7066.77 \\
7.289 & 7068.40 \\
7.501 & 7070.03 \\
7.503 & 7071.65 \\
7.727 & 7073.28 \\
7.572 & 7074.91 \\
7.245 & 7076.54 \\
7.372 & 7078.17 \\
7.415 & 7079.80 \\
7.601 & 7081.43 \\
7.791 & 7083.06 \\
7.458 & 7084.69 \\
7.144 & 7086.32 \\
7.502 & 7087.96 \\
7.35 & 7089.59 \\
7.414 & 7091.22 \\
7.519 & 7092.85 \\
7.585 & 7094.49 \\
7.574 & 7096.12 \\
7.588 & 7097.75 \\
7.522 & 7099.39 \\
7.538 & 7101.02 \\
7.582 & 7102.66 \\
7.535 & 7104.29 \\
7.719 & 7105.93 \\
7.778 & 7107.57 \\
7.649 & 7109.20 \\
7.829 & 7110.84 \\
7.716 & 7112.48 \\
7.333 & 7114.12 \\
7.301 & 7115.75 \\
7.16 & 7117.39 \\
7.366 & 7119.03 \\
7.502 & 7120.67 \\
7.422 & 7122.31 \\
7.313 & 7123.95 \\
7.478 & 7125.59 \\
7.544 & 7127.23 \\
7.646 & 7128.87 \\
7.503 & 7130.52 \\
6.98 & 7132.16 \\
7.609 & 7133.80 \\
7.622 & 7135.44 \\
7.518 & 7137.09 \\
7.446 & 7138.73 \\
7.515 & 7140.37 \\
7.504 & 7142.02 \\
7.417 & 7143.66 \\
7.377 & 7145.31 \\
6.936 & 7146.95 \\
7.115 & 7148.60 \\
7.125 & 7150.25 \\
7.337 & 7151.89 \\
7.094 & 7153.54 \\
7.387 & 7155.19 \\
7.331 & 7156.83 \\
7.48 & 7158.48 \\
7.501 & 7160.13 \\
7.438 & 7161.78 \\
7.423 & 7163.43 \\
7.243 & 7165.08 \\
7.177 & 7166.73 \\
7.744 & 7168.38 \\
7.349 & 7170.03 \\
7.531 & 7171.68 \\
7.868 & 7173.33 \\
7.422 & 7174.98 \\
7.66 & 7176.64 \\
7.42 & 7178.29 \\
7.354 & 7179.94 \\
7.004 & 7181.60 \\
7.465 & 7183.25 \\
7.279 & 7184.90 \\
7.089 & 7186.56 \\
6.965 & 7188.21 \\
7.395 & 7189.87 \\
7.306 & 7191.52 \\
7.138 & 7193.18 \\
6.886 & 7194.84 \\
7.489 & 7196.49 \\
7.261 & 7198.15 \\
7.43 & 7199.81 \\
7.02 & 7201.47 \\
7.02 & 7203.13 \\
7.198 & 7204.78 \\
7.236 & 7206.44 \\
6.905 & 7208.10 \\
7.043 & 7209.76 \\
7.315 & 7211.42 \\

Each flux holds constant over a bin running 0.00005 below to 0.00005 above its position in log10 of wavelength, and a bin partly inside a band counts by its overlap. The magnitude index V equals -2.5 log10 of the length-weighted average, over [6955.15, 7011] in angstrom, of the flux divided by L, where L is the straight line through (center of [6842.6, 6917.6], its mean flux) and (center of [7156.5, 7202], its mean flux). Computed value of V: 0.001 mag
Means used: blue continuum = 7.83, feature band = 7.66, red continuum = 7.35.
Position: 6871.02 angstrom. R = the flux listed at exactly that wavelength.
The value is 7.929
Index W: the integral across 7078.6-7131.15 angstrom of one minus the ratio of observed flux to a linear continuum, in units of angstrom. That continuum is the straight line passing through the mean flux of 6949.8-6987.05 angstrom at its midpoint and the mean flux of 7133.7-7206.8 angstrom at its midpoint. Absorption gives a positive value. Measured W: -0.39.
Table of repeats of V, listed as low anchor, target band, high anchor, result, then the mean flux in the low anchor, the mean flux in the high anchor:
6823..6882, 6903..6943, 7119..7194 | 0.01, 7.92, 7.38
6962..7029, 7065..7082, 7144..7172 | 0.00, 7.62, 7.33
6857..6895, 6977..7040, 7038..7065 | 0.01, 7.83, 7.64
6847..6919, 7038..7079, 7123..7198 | -0.01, 7.82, 7.36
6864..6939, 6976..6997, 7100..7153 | 0.00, 7.79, 7.45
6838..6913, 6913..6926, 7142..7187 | 0.02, 7.84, 7.36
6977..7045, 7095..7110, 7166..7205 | -0.02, 7.61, 7.31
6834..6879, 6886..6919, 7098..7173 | 0.01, 7.88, 7.44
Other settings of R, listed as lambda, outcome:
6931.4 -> 7.436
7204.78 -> 7.198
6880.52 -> 8.074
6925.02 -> 8.024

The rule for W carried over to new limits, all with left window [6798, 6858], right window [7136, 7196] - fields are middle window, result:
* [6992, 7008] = 0.2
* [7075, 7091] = 0.1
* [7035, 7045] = -0.1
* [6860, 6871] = 0.3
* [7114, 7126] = 0.1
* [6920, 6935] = 0.2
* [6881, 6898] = 0.1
